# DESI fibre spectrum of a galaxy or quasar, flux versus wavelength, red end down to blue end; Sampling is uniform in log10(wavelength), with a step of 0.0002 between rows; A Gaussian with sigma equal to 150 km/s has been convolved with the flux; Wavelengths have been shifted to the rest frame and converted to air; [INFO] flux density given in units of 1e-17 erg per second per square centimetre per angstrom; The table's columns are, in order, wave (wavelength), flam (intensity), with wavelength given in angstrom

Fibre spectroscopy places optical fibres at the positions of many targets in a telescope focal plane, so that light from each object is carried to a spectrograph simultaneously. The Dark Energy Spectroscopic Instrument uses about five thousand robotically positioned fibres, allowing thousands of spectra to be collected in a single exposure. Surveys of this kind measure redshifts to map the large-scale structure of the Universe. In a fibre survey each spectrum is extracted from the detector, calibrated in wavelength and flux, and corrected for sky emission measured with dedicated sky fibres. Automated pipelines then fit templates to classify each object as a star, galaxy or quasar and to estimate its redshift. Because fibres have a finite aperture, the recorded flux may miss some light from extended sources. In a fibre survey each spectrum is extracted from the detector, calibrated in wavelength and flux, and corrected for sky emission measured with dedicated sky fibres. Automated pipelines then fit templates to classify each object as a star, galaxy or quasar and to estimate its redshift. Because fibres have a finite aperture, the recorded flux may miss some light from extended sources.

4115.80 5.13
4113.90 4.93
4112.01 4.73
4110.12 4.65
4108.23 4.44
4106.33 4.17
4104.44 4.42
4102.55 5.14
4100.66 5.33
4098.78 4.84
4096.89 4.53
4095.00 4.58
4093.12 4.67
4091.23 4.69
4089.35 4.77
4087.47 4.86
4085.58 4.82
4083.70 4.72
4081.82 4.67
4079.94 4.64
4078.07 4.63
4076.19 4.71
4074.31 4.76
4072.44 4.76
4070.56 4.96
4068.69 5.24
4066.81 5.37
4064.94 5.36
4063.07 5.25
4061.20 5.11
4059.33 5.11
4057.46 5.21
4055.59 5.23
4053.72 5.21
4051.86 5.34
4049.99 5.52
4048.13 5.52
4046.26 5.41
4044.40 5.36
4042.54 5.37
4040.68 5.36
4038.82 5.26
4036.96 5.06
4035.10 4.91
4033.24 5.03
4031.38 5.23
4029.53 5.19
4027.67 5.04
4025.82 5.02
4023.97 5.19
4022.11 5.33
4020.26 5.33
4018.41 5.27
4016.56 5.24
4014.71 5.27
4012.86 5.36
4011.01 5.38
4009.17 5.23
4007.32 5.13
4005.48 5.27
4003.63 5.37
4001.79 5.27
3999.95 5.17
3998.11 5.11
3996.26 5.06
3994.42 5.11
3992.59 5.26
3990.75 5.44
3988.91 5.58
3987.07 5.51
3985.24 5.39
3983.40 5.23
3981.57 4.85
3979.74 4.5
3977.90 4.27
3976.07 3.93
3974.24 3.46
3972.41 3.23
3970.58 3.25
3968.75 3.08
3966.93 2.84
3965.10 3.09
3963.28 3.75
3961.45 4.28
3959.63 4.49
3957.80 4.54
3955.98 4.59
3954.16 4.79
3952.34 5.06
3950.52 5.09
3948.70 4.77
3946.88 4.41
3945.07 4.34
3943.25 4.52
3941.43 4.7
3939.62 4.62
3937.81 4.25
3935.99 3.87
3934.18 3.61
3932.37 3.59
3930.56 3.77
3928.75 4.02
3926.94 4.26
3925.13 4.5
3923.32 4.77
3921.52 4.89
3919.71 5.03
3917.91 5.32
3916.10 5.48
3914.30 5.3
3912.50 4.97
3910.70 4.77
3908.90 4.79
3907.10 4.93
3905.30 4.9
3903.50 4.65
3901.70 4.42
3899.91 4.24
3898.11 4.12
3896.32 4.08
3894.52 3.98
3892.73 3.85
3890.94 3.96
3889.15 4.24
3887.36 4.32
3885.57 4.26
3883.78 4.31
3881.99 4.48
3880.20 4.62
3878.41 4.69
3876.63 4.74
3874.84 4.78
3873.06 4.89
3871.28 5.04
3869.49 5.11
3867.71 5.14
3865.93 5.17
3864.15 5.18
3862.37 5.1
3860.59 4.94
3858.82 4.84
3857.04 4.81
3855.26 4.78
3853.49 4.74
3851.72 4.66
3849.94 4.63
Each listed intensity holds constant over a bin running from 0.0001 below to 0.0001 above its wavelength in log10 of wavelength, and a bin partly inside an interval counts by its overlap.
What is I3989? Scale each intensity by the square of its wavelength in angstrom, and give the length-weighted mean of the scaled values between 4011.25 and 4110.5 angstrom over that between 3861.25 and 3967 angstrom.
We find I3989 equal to 1.20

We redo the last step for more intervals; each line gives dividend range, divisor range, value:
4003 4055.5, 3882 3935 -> 1.25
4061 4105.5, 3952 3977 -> 1.34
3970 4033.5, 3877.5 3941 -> 1.18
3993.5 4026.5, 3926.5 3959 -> 1.23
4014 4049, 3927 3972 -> 1.32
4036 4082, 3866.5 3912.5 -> 1.23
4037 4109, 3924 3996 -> 1.21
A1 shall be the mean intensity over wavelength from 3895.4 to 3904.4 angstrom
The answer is 4.3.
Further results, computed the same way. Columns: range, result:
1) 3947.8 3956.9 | 4.86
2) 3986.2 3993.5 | 5.44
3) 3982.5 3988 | 5.37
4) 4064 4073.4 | 5.14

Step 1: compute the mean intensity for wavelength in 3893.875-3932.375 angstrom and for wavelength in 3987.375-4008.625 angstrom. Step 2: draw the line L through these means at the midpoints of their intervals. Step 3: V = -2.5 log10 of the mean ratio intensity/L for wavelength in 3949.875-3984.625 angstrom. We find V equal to 0.21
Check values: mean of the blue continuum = 4.61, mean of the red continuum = 5.26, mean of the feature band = 4.13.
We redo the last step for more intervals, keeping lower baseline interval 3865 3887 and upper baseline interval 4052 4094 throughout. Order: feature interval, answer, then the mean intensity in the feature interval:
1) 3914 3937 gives 0.08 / 4.47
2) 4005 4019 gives -0.08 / 5.27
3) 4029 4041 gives -0.05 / 5.14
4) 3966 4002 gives 0.07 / 4.56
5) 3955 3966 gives 0.17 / 4.13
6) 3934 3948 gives 0.12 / 4.33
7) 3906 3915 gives -0.03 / 4.94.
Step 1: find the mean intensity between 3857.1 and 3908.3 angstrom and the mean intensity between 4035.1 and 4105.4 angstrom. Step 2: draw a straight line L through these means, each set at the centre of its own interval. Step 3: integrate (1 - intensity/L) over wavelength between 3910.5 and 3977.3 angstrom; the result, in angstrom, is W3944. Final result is 6.2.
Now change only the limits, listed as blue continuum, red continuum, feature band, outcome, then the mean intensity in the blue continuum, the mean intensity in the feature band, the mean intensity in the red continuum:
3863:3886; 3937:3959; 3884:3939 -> 3.4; 4.81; 4.44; 4.64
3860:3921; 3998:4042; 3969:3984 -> 3.0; 4.7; 4.02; 5.21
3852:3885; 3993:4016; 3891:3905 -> 2.0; 4.84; 4.21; 5.23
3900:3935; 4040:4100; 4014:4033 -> -1.2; 4.62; 5.2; 5.02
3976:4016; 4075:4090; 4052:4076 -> -1.5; 5.15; 5.12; 4.73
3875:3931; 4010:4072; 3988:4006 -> -0.9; 4.55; 5.26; 5.24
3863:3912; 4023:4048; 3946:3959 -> 0.3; 4.58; 4.74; 5.2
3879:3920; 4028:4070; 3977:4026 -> -1.6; 4.56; 5.19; 5.25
